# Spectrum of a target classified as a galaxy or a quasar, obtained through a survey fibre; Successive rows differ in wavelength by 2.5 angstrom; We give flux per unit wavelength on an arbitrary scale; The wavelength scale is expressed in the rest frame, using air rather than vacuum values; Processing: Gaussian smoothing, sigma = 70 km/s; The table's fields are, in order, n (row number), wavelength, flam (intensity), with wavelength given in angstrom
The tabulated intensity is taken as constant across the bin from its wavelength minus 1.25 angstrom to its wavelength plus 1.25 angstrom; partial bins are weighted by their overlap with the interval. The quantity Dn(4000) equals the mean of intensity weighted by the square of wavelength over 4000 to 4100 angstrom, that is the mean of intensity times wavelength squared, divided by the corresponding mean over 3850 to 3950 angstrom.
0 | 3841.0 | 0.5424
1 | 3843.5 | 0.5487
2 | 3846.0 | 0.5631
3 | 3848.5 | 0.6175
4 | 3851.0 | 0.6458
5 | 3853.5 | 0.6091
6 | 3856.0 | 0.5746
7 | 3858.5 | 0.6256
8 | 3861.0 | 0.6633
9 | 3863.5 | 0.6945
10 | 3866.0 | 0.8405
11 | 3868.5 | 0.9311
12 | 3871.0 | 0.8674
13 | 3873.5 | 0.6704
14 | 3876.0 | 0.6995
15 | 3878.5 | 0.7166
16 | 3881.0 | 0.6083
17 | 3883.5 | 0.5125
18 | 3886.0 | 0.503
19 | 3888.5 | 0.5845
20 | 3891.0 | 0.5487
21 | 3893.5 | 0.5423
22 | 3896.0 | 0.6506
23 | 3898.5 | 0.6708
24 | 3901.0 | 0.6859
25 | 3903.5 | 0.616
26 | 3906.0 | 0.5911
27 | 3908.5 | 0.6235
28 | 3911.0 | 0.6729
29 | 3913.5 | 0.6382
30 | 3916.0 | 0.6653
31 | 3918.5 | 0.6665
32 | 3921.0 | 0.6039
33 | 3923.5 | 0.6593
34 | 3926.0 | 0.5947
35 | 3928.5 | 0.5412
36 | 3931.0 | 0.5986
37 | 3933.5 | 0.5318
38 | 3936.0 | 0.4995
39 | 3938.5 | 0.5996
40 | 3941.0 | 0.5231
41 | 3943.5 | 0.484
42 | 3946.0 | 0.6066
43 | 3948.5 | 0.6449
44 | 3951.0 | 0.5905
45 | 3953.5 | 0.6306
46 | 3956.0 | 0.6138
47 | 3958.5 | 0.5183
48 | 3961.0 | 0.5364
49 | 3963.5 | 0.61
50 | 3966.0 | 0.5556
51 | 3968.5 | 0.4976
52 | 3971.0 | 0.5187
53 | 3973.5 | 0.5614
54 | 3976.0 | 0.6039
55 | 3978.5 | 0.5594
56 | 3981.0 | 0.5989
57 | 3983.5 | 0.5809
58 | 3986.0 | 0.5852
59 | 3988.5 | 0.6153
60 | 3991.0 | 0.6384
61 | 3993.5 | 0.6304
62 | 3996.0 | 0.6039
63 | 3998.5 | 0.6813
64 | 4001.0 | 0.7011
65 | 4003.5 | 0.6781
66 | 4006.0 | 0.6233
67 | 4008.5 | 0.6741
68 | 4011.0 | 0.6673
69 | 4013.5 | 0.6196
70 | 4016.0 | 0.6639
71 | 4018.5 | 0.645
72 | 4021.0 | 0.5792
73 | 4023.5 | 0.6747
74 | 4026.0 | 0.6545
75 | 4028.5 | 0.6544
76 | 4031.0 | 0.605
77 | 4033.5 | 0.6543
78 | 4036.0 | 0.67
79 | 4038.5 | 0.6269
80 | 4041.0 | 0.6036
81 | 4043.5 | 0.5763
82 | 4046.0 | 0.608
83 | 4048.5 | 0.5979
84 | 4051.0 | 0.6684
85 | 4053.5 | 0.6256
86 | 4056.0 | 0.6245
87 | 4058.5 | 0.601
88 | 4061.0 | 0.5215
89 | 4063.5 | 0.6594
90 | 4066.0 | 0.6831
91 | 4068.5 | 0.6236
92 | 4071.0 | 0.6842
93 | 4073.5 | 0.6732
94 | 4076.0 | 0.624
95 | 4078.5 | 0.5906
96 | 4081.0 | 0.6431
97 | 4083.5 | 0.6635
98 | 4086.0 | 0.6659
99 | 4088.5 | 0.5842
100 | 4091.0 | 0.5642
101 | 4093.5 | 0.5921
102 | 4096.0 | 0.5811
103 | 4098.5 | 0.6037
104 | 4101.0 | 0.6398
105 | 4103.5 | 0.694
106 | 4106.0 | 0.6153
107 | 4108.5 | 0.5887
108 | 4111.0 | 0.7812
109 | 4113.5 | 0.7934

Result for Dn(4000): 1.08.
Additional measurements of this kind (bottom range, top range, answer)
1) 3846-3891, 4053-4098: 1.04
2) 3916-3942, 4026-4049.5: 1.12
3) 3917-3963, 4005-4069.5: 1.14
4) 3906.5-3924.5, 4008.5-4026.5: 1.05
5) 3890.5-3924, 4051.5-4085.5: 1.09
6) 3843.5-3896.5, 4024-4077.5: 1.07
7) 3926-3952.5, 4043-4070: 1.16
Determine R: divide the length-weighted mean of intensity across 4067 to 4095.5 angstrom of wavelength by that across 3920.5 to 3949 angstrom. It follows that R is 1.1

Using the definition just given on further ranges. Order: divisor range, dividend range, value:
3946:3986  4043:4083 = 1.09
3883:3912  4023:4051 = 1.05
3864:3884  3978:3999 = 0.83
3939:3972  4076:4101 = 1.08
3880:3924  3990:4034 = 1.06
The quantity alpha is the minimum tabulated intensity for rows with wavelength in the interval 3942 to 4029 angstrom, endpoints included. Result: 0.484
